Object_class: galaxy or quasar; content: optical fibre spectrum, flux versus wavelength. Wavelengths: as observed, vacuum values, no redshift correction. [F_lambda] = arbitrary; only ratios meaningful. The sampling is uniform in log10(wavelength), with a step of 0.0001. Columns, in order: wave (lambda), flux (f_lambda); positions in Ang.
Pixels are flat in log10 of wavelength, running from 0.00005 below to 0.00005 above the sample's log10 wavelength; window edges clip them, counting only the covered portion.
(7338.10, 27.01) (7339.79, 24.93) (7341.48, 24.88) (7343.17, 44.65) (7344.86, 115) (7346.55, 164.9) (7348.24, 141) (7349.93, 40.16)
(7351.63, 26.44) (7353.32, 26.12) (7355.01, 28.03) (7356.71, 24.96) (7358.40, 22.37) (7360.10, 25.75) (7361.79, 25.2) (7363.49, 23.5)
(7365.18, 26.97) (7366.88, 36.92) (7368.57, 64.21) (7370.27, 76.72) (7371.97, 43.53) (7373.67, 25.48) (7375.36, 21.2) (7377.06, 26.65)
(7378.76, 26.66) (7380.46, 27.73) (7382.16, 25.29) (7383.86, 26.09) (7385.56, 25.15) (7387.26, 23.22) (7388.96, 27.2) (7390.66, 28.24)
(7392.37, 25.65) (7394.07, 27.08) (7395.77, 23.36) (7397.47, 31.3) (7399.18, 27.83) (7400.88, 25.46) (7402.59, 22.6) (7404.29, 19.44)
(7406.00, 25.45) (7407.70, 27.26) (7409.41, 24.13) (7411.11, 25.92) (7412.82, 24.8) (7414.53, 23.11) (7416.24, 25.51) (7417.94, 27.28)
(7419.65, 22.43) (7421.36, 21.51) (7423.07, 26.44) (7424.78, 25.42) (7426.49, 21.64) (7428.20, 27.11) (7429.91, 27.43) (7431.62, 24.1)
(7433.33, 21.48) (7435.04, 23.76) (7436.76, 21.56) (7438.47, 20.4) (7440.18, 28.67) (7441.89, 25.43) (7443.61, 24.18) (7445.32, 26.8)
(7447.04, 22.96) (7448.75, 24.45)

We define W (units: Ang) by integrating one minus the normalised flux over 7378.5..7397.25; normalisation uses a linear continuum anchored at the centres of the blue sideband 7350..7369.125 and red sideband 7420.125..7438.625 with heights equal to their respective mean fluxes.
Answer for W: 0.9 Ang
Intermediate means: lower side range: 29.9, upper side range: 23.8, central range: 26.1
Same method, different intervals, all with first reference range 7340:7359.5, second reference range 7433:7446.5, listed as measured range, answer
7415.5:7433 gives 3.0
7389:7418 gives 9.3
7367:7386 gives 5.1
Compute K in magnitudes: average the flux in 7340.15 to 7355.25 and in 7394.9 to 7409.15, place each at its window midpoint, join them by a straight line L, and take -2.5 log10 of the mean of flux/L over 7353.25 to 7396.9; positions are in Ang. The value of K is 0.44 mag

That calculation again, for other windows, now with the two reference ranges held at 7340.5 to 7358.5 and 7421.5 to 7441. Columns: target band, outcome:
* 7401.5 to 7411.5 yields 0.41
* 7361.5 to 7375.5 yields 0.30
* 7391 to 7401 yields 0.43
